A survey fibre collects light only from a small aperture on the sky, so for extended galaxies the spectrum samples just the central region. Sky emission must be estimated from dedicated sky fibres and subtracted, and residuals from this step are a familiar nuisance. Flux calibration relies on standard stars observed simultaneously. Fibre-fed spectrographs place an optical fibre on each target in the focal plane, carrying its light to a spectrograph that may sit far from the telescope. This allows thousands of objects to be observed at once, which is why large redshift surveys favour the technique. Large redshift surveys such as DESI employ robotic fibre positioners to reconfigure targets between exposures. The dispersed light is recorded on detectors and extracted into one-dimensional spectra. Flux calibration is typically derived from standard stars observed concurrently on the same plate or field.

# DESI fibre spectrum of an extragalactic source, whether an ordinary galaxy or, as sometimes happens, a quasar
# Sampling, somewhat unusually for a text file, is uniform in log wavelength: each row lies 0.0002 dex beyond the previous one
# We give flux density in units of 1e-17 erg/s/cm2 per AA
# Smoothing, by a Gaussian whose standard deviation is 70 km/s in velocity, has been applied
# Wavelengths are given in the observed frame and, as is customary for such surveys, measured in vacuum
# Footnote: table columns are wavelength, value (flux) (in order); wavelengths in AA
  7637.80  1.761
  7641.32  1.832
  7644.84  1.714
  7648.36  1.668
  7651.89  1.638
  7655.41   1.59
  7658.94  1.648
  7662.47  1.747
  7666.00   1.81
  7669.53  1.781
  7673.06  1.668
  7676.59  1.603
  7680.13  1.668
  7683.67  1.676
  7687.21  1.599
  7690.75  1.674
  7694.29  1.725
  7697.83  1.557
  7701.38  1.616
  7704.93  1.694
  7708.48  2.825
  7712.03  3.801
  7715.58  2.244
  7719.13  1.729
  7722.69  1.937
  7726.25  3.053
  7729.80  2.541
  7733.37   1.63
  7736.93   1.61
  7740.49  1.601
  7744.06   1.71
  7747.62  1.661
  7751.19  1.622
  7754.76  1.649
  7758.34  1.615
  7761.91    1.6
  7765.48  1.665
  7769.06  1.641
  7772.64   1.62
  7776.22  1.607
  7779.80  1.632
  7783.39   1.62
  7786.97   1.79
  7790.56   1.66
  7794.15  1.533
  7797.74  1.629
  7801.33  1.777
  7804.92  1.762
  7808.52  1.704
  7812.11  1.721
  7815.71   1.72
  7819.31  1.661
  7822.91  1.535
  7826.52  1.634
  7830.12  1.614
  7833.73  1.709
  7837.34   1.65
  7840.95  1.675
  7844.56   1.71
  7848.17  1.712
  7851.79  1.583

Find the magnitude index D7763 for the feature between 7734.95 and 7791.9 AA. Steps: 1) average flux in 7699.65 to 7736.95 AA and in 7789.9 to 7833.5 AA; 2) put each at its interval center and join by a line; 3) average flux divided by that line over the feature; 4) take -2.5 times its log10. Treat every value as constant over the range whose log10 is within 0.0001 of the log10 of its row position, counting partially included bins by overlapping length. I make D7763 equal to 0.20 mag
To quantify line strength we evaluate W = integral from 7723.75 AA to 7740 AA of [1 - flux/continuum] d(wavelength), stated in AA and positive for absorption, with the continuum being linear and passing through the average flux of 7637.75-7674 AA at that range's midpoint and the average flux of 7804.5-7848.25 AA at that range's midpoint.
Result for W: -4.3 AA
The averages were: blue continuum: 1.71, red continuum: 1.67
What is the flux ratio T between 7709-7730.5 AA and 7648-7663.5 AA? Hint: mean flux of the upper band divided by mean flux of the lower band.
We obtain 1.6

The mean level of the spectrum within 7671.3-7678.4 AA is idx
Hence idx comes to 1.64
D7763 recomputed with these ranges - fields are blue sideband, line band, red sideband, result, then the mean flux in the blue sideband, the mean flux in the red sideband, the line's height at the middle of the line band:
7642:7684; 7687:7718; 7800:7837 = -0.24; 1.69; 1.68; 1.69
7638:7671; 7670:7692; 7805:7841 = 0.03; 1.72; 1.67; 1.71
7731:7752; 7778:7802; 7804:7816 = 0.03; 1.66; 1.73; 1.71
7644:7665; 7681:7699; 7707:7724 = 0.29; 1.67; 2.52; 2.16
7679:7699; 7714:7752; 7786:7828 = -0.17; 1.65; 1.68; 1.66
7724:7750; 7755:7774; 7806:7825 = 0.14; 1.96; 1.67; 1.86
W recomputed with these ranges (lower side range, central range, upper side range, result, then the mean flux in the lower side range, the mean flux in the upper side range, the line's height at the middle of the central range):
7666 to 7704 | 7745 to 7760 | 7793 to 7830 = 0.2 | 1.66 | 1.67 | 1.67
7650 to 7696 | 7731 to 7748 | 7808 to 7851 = 0.0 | 1.68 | 1.67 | 1.67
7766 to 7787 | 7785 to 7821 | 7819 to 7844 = -1.2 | 1.64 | 1.64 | 1.64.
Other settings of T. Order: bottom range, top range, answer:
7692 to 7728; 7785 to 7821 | 0.77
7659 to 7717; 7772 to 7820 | 0.88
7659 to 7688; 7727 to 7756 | 1.06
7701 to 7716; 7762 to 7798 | 0.65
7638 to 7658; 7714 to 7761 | 1.11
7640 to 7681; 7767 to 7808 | 0.98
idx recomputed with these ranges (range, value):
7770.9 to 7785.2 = 1.62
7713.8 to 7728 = 2.24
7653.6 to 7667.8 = 1.7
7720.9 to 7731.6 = 2.51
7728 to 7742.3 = 1.85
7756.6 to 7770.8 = 1.63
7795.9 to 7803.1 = 1.7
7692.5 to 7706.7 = 1.65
